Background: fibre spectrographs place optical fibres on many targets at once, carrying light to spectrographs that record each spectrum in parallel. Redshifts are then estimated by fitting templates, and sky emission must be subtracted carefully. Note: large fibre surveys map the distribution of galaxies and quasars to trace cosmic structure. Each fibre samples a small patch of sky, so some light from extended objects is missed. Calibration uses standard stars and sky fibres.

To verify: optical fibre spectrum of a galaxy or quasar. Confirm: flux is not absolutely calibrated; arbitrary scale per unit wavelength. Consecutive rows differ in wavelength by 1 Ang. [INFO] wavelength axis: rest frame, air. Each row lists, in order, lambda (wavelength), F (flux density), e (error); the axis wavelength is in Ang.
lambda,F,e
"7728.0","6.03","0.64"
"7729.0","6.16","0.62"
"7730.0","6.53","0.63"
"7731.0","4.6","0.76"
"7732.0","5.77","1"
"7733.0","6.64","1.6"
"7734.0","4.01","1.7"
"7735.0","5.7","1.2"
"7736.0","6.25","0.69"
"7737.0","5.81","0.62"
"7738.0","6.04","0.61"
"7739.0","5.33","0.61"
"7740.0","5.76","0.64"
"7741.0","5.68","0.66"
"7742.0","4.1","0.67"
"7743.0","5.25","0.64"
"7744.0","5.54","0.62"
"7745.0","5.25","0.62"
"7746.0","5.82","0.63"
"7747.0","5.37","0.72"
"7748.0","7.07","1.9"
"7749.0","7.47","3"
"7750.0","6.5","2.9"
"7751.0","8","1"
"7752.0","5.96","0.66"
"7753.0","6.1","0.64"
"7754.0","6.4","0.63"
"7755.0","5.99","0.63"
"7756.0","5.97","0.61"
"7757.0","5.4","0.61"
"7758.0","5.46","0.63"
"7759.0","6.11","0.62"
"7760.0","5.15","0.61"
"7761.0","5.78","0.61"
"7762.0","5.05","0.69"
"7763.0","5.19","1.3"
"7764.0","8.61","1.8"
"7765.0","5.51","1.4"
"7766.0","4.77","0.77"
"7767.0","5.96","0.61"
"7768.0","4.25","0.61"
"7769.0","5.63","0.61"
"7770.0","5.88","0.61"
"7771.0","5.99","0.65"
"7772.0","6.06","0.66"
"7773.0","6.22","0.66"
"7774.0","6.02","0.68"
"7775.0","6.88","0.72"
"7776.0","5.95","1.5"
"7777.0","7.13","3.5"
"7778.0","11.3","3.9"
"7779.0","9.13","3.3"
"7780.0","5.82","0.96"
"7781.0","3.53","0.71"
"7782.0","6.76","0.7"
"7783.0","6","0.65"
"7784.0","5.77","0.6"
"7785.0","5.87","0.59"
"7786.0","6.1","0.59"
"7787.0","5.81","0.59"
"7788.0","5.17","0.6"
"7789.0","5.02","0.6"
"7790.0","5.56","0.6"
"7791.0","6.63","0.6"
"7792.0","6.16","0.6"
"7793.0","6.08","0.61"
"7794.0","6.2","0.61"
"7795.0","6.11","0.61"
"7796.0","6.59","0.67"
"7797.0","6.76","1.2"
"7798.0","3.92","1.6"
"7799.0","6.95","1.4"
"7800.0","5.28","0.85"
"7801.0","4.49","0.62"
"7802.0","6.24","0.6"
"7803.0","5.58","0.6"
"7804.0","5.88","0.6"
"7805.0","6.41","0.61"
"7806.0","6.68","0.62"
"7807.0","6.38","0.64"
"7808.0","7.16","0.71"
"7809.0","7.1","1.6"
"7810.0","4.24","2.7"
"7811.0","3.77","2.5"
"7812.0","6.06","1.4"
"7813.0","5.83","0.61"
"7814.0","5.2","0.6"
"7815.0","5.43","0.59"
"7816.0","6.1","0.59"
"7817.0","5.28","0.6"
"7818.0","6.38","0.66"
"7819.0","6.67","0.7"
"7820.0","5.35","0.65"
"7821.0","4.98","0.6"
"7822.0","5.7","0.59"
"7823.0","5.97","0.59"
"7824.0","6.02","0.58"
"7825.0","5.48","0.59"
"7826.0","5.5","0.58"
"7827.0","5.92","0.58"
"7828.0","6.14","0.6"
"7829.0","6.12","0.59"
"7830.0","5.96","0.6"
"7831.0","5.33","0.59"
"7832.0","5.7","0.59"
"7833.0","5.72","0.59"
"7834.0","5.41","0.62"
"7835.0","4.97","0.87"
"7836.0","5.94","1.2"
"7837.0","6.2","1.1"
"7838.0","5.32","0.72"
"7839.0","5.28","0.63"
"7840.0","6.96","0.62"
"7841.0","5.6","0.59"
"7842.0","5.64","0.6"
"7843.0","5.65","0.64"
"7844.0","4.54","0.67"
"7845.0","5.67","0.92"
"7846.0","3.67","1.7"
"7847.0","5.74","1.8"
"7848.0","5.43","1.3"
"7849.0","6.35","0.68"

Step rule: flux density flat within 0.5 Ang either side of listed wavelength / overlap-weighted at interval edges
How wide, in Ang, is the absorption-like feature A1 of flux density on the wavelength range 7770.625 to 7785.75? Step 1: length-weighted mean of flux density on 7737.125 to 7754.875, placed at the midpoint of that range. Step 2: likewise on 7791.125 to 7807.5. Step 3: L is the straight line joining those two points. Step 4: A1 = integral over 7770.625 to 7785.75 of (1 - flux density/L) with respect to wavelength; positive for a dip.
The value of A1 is -1.4 Ang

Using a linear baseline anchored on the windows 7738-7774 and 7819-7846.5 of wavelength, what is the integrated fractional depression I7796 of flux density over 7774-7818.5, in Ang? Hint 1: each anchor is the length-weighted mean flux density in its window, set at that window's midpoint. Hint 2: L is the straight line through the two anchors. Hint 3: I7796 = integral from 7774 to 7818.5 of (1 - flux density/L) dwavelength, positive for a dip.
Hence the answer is -2.63 Ang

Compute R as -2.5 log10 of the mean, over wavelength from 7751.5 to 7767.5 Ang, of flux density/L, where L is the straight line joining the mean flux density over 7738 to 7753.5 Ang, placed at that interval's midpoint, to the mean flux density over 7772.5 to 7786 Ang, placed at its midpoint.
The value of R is 0.07 mag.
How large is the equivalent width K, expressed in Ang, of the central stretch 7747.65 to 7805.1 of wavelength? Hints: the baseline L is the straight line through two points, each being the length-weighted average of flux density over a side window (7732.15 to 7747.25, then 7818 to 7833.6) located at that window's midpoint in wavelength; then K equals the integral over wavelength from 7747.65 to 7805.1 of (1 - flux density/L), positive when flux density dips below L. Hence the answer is -4.7 Ang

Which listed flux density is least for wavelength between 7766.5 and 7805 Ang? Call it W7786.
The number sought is 3.53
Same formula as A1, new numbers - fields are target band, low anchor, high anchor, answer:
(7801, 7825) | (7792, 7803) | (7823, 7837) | -0.02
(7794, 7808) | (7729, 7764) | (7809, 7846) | -0.77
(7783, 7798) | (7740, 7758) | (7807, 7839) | -0.24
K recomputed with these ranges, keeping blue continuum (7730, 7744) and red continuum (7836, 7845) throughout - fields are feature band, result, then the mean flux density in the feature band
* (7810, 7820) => 0.13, 5.55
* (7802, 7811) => -0.70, 6.05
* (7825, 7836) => -0.06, 5.68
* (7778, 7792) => -1.41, 6.14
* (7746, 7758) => -1.74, 6.32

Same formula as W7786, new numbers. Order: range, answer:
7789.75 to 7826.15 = 3.77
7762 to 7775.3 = 4.25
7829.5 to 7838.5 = 4.97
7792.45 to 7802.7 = 3.92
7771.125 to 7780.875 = 5.82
